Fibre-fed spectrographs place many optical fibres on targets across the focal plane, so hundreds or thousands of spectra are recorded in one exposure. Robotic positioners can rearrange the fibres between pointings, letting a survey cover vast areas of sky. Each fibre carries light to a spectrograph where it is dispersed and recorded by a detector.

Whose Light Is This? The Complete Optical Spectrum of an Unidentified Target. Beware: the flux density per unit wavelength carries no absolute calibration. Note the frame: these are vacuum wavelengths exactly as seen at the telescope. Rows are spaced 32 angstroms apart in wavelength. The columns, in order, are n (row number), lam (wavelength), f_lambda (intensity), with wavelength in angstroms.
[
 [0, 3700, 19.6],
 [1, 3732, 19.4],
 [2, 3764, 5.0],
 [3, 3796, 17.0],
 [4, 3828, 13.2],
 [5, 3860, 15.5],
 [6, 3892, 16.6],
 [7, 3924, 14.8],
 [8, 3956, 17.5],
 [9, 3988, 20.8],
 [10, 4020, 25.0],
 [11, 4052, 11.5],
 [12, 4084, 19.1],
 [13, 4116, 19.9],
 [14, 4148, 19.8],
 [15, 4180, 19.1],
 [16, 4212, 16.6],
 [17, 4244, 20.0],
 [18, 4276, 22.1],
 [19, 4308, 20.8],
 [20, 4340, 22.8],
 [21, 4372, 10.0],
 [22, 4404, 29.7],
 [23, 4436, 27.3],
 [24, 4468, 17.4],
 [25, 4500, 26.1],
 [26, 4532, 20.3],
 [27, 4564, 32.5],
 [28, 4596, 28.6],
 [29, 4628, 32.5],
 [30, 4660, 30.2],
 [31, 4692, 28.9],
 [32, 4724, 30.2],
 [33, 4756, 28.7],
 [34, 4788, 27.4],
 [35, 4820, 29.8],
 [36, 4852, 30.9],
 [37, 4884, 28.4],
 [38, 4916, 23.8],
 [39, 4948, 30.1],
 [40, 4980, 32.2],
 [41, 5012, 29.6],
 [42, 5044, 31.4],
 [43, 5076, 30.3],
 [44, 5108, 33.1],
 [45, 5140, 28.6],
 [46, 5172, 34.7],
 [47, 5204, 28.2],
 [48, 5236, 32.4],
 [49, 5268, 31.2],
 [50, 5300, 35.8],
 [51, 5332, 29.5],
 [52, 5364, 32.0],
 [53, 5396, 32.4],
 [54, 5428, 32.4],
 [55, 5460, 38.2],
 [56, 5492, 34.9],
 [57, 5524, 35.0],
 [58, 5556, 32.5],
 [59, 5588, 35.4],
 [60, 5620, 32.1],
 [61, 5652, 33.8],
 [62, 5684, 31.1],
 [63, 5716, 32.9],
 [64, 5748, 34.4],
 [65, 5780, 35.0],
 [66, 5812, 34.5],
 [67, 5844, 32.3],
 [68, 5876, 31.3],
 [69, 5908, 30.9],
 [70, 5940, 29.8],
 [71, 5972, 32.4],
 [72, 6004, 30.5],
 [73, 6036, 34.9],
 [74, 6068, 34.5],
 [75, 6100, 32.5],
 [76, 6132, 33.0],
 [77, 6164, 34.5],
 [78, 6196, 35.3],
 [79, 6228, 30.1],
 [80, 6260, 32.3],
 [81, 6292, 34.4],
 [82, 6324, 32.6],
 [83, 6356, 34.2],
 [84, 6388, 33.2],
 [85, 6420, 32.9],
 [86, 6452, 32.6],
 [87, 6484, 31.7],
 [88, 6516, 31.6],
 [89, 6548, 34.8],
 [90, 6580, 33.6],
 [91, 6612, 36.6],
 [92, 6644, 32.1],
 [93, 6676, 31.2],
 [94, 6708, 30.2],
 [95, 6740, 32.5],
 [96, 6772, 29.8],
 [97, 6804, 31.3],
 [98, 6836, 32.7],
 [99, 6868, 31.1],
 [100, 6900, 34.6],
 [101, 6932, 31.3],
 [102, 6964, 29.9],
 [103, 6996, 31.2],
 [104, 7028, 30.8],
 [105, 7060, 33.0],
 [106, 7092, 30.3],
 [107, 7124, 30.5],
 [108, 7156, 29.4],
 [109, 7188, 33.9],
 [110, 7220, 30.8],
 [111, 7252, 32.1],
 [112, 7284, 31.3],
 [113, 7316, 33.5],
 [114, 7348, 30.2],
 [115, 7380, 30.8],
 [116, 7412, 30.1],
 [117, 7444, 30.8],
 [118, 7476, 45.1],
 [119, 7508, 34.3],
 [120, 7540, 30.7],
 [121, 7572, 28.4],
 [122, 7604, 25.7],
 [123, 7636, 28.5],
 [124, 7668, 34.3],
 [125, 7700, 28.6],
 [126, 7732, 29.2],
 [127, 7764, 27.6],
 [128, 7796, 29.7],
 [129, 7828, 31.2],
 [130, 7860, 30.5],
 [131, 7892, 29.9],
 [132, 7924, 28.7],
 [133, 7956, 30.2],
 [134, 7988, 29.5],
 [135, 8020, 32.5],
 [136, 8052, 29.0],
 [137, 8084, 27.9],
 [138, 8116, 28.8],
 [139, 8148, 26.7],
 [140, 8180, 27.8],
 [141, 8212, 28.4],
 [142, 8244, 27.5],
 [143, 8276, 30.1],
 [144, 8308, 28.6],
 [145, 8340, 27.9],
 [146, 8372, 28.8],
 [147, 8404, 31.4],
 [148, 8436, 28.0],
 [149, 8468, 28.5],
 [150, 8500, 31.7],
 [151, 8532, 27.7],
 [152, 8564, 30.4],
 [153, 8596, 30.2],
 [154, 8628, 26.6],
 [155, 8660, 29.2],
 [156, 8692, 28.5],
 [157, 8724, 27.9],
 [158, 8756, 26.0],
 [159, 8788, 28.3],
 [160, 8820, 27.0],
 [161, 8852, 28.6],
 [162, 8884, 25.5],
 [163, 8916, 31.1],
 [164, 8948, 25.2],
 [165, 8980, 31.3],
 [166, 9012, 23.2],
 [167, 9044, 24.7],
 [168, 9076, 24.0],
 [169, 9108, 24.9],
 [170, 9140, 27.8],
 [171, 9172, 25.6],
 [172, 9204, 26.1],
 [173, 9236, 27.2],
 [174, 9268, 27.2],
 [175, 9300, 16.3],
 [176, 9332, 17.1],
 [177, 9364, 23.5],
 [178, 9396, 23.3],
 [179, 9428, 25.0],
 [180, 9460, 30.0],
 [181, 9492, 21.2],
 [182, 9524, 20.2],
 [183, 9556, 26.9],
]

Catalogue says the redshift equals 0.14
